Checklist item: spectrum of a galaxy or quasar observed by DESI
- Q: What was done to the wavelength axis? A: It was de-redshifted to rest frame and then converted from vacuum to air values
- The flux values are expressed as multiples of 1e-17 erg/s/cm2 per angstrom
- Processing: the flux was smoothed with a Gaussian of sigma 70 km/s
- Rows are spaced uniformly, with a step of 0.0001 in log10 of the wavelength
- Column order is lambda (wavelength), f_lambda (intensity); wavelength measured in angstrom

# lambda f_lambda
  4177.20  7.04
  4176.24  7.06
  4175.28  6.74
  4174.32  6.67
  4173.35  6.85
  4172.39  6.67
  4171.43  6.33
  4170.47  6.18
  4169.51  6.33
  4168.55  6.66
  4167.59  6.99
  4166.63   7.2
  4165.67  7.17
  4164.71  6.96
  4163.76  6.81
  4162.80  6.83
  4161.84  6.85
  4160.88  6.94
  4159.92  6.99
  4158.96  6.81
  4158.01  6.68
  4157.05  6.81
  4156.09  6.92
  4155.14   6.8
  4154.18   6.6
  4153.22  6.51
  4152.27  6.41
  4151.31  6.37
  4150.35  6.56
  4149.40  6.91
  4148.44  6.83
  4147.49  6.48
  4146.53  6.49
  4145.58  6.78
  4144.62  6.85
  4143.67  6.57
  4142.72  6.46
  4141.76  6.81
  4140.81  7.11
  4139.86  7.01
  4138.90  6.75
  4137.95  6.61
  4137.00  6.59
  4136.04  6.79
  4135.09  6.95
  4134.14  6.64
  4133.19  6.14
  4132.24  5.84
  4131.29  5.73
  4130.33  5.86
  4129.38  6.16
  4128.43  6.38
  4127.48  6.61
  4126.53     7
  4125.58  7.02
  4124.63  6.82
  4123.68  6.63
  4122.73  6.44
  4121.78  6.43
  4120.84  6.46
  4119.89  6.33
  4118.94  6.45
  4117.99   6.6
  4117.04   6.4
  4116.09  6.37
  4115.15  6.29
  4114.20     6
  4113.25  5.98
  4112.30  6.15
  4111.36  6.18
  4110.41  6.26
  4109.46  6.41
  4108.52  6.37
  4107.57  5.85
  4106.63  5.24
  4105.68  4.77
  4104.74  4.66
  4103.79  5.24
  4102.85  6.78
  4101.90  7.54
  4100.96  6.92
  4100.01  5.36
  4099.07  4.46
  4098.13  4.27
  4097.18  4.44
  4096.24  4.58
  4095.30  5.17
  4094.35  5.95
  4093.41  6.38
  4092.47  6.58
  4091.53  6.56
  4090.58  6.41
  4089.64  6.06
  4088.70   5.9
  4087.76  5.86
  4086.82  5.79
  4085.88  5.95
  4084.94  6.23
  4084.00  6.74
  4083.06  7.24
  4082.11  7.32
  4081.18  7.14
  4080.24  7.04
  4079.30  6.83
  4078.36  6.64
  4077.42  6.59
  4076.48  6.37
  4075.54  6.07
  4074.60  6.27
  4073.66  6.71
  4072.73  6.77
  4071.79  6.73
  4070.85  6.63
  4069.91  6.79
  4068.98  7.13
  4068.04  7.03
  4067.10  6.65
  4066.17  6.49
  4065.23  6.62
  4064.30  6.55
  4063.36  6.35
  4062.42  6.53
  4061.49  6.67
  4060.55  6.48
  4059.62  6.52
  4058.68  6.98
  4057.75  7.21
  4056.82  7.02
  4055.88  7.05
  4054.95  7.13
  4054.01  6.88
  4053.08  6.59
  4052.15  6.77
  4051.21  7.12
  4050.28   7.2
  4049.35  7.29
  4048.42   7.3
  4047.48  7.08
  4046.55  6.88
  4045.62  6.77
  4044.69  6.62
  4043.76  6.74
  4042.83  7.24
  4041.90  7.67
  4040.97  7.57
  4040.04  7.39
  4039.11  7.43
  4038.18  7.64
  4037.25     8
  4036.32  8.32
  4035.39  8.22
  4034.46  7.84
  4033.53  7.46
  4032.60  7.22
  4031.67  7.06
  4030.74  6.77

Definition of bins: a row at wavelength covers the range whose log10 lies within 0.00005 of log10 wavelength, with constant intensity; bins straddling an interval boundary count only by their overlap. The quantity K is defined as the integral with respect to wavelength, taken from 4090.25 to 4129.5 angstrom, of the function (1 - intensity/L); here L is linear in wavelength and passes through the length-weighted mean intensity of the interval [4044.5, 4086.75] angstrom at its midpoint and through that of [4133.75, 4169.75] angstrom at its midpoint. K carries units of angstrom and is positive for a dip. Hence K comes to 4.0 angstrom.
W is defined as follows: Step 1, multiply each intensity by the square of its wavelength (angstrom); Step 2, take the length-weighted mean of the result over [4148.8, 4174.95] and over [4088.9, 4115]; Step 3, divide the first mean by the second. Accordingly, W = 1.19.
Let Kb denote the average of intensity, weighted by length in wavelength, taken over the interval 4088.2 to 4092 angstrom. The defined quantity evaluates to 6.23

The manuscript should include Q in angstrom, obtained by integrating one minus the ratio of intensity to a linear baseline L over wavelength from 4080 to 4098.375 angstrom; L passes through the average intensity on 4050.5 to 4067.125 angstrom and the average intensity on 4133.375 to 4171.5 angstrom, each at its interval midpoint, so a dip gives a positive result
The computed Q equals 1.8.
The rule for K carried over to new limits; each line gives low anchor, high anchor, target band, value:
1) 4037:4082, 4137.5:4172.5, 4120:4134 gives 0.8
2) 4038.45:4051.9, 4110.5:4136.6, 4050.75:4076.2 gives 0.9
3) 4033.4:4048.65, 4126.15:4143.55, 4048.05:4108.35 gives 5.9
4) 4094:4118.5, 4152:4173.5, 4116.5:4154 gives -1.7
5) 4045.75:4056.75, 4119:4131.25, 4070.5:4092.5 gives 0.9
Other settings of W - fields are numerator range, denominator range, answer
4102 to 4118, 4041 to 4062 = 0.88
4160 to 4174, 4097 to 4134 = 1.14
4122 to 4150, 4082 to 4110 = 1.14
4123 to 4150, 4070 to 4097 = 1.07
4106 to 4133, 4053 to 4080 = 0.96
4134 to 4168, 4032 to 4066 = 1.00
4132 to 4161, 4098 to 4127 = 1.11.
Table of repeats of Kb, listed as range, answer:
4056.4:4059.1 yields 7.1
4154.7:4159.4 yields 6.82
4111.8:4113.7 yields 6.08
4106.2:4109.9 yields 5.98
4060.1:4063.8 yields 6.5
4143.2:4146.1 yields 6.74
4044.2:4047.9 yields 6.85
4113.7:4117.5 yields 6.26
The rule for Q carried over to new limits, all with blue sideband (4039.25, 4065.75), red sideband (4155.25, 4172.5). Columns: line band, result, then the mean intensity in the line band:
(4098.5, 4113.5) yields 2.17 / 5.88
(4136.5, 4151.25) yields 0.23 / 6.71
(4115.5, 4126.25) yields 0.47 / 6.55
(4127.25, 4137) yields 0.74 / 6.31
